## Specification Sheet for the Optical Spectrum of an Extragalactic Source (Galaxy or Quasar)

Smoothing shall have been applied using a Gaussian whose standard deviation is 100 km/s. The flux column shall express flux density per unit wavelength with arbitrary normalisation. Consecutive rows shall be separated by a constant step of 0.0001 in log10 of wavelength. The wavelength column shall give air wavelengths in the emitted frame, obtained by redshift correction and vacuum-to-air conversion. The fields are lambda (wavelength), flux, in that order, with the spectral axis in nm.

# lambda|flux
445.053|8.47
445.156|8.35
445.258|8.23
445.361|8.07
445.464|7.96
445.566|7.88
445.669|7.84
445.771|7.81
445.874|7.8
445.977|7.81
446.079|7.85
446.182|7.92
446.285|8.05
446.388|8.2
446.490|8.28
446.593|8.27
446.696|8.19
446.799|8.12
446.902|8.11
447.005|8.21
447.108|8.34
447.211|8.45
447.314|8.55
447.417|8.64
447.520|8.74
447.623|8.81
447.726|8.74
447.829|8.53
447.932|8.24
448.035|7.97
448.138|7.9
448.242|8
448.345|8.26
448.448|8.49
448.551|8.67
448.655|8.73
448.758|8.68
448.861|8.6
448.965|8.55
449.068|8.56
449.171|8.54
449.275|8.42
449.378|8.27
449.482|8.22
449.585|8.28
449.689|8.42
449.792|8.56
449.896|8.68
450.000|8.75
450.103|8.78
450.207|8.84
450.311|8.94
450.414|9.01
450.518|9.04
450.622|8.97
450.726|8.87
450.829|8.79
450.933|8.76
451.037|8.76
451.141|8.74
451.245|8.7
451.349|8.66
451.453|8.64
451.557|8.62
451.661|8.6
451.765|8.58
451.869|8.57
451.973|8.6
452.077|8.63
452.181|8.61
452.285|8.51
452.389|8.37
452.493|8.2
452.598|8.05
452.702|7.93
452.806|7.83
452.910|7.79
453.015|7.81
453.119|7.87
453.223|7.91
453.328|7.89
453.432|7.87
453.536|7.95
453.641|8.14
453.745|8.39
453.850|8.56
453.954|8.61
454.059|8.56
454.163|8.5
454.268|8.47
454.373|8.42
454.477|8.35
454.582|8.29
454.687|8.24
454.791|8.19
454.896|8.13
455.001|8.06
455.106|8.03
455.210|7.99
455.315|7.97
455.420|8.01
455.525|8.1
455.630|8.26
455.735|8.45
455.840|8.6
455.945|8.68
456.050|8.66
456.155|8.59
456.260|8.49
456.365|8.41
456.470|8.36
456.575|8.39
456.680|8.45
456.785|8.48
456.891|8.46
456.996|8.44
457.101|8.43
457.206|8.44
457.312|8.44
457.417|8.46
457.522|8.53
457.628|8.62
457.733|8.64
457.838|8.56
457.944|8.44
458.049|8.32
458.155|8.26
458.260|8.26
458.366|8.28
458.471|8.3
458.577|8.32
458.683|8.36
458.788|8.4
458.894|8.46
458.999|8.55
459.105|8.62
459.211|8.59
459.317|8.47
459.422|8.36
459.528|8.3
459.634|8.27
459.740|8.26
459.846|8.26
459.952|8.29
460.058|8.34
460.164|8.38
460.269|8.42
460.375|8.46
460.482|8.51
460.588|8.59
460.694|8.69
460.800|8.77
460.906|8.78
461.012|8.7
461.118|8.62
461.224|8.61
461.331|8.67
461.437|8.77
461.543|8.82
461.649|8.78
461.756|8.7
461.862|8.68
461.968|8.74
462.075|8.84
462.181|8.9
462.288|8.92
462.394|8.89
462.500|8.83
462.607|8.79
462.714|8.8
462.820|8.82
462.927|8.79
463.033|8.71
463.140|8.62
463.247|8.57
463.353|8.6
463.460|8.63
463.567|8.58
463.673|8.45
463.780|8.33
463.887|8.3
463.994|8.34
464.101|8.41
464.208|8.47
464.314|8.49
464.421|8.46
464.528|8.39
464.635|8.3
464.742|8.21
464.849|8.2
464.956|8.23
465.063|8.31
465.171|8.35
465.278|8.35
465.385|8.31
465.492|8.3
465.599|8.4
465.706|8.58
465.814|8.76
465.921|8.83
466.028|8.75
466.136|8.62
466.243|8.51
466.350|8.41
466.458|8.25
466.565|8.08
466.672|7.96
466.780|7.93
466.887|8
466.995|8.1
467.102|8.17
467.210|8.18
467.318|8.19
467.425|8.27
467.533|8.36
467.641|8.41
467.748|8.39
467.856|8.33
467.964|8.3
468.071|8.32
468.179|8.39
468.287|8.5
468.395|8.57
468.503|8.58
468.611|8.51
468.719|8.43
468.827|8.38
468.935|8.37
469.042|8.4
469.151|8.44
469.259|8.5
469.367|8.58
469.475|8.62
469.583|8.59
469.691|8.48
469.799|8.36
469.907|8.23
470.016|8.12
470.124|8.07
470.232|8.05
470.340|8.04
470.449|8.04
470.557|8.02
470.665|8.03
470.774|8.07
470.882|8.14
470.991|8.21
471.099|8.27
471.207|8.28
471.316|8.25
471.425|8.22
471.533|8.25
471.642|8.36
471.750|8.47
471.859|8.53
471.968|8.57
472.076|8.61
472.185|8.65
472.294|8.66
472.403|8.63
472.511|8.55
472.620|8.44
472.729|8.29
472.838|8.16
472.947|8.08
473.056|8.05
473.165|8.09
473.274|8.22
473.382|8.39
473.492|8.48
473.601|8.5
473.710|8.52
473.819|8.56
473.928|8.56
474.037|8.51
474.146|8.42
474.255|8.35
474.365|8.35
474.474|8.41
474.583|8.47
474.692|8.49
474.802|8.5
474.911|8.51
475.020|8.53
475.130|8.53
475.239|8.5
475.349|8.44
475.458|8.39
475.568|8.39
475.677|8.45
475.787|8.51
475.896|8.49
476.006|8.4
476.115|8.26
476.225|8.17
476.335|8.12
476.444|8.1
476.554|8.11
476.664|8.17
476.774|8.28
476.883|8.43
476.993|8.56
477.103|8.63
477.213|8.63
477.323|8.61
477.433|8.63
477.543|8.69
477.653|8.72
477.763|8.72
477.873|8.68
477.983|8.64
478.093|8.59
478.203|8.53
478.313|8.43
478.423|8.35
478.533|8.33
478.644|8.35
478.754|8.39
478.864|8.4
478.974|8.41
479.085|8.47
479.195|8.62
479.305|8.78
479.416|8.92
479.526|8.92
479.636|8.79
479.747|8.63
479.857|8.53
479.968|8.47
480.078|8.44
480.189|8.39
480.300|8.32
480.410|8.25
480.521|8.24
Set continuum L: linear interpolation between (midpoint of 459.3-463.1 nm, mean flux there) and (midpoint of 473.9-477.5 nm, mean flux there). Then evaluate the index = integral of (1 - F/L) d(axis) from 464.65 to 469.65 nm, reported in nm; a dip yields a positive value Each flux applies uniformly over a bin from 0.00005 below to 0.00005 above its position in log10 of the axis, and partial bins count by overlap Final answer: 0.10 nm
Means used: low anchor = 8.63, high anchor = 8.42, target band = 8.37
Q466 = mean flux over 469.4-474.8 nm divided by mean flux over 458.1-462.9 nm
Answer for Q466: 1.0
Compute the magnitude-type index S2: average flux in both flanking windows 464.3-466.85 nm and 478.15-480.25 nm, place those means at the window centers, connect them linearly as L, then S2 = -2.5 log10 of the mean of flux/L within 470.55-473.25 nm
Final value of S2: 0.02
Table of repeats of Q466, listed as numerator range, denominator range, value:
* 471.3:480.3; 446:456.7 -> 1.01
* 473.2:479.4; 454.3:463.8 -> 1.00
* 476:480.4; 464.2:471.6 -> 1.02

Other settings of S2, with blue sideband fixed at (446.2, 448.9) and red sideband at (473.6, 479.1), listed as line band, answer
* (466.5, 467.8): 0.03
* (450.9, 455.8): 0.01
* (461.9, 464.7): -0.03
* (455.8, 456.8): -0.02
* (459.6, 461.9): -0.02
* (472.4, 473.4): 0.02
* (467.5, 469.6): 0.00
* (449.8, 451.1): -0.06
